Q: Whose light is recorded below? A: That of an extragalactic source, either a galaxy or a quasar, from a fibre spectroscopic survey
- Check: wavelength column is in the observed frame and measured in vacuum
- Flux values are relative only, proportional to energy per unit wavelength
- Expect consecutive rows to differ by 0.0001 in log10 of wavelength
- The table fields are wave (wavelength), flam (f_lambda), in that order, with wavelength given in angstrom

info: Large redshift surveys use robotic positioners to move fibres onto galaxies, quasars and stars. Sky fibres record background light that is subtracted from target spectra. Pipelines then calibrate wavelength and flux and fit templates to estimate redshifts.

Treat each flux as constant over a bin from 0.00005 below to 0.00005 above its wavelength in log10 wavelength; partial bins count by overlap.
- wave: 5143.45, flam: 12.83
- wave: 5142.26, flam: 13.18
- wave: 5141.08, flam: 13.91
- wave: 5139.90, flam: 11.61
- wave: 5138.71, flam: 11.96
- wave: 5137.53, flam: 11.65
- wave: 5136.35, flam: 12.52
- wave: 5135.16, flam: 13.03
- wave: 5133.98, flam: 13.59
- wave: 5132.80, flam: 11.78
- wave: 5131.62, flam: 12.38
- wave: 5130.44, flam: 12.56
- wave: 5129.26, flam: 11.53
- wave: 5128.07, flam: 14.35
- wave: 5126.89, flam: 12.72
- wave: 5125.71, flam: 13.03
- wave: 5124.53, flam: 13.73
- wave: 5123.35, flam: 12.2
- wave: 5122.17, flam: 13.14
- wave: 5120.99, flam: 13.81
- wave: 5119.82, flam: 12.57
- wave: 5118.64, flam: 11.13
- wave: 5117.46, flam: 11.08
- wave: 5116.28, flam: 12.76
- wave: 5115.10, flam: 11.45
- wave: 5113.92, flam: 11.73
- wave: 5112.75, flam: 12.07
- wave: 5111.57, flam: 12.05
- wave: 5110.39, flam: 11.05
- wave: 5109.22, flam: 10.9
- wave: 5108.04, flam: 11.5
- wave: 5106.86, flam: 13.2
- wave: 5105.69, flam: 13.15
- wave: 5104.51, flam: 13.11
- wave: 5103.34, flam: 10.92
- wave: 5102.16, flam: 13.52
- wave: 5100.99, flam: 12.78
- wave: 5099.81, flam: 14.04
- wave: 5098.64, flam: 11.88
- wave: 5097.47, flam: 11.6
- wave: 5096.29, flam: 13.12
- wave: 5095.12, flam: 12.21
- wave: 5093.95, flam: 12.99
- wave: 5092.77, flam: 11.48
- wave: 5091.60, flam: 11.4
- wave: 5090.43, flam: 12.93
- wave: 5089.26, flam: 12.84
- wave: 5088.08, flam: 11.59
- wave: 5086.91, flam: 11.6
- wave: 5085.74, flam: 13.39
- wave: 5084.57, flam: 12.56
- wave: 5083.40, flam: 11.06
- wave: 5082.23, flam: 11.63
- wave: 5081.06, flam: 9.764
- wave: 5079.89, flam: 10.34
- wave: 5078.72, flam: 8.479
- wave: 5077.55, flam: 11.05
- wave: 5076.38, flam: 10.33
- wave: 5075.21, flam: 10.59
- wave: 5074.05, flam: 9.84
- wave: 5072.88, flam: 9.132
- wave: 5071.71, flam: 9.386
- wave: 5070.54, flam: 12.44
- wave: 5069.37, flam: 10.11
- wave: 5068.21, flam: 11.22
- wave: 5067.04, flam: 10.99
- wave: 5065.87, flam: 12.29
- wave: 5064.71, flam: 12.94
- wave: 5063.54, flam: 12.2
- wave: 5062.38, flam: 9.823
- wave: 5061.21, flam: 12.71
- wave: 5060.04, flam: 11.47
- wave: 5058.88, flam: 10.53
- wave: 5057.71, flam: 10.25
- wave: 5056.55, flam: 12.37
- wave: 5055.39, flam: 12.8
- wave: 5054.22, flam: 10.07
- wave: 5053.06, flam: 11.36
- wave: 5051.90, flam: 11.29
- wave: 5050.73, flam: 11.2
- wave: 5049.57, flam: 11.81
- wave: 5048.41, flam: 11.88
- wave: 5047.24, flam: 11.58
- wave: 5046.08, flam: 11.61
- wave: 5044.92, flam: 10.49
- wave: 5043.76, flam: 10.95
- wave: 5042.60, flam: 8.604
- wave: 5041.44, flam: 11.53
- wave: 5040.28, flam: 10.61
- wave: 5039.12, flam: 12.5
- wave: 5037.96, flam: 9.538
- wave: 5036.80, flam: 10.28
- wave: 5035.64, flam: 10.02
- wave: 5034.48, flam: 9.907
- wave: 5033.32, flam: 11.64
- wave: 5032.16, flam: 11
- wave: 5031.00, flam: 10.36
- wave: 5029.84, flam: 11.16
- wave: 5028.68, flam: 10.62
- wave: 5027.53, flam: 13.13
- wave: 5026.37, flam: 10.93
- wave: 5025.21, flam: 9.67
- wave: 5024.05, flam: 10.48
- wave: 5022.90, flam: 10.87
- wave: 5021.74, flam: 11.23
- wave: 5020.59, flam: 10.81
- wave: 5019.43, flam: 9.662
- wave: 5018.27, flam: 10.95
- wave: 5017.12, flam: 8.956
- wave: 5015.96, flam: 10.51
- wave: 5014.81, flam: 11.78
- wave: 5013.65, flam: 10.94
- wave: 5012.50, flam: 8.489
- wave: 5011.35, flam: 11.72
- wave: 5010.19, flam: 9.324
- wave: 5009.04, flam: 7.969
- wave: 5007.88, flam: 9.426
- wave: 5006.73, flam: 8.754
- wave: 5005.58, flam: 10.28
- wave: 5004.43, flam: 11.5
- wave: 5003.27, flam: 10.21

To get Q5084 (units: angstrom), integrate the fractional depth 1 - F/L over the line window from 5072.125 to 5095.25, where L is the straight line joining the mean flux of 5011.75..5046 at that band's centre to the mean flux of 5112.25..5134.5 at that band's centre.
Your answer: 1.0 angstrom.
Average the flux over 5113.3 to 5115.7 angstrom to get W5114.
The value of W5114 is 11.6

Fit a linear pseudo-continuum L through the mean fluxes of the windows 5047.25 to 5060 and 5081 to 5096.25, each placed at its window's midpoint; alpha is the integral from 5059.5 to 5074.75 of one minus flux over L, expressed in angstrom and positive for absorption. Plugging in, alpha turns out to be 0.69 angstrom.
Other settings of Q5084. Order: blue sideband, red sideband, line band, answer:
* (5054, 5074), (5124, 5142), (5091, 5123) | -0.3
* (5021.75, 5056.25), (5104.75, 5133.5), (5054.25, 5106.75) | 0.4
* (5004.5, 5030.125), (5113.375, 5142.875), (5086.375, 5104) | -0.7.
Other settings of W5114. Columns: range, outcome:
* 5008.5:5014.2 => 9.7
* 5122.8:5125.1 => 13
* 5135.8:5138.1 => 12.1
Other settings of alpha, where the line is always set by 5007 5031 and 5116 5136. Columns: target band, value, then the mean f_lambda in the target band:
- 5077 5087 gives 0.6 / 11.1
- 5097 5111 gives -0.1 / 12.3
